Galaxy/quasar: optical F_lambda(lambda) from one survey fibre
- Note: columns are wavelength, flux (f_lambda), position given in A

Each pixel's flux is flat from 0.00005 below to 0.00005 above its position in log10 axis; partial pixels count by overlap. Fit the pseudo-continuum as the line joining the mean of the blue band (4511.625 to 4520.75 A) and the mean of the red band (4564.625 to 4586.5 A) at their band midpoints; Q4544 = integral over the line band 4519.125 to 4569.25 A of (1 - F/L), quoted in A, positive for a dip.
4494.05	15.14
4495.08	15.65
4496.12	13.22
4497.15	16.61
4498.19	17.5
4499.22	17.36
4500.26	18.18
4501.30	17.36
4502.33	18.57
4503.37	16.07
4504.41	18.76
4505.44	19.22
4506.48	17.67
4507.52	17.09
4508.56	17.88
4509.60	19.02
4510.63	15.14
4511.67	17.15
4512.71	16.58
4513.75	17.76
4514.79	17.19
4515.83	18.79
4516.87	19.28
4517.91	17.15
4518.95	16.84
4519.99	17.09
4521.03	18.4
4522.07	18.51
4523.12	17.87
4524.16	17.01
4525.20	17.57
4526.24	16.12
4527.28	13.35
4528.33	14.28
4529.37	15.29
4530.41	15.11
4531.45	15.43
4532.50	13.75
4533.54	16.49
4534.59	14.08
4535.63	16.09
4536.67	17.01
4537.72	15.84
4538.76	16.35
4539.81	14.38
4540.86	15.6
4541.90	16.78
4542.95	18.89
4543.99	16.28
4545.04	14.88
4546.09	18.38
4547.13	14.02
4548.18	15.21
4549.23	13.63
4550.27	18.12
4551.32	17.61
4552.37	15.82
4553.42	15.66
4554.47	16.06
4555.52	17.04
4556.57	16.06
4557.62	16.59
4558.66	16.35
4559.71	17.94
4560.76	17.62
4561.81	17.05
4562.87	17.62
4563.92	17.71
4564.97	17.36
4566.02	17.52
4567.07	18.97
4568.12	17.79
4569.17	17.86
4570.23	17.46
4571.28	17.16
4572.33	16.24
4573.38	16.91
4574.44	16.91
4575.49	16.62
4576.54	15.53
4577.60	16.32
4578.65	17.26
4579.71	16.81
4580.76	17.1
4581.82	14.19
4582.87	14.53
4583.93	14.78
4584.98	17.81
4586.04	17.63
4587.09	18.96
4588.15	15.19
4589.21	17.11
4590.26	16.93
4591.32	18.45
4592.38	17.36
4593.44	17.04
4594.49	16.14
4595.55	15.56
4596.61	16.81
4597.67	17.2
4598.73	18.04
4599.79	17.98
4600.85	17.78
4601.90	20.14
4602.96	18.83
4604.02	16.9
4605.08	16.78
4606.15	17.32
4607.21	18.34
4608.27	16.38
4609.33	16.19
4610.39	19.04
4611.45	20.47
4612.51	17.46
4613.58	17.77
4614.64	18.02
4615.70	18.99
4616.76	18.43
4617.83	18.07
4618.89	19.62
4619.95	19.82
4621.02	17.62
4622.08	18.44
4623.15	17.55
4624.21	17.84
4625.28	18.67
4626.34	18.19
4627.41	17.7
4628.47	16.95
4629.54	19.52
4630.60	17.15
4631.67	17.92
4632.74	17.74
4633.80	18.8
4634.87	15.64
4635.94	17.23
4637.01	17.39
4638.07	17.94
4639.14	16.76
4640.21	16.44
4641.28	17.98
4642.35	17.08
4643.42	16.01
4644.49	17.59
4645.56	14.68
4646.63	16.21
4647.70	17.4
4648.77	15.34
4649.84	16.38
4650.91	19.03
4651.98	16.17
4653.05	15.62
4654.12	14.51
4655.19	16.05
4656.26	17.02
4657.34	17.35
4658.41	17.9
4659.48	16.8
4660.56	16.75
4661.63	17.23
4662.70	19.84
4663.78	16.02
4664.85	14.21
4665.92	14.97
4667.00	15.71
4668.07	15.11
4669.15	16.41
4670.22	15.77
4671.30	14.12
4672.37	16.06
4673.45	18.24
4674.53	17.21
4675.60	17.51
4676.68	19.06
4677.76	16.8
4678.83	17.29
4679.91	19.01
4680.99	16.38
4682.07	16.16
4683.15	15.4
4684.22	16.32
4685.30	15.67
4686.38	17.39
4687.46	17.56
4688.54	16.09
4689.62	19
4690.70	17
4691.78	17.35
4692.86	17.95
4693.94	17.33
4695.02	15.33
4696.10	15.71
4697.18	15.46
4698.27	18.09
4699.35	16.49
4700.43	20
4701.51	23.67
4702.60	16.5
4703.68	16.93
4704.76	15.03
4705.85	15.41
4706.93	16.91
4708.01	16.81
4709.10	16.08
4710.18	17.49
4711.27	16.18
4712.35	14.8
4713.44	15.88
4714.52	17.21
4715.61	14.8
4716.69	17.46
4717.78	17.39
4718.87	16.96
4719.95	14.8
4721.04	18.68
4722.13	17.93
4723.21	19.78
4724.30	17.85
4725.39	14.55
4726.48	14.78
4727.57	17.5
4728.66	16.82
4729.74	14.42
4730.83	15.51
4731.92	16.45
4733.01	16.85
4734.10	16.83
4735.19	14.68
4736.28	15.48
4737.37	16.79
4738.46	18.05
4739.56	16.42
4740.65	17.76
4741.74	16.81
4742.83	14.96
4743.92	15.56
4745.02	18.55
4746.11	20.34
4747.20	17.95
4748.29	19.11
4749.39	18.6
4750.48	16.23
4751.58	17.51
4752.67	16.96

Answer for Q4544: 2.2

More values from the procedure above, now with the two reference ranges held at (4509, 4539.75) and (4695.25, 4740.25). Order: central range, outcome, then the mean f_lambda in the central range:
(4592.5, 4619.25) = -1.9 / 17.8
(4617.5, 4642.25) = -1.8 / 17.9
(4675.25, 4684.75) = -0.2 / 17.1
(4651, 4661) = 0.0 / 16.6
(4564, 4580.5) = -0.5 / 17.1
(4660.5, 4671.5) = 0.4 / 16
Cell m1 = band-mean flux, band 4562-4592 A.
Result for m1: 17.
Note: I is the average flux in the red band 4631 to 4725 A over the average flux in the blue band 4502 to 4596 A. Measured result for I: 1.01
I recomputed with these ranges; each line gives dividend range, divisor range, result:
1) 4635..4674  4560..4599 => 0.97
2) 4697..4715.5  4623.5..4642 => 0.96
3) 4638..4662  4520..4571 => 1.01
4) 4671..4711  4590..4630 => 0.95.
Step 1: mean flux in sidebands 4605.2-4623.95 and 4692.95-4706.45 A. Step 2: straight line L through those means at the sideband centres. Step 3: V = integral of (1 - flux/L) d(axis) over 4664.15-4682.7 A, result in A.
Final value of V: 1.1 A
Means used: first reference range 18.2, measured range 16.5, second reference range 17.2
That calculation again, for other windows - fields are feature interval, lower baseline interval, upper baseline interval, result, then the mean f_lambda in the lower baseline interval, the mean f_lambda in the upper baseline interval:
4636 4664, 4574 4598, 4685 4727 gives -0.09 A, 16.6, 16.9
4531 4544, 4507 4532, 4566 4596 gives 0.75 A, 16.9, 16.8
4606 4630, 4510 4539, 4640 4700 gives -2.29 A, 16.5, 16.7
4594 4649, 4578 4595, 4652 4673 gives -3.85 A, 16.7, 16.2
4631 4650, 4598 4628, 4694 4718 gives 0.88 A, 18.1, 16.8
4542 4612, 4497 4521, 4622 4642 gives 2.49 A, 17.6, 17.6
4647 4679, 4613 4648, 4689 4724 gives 1.52 A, 17.7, 17.1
